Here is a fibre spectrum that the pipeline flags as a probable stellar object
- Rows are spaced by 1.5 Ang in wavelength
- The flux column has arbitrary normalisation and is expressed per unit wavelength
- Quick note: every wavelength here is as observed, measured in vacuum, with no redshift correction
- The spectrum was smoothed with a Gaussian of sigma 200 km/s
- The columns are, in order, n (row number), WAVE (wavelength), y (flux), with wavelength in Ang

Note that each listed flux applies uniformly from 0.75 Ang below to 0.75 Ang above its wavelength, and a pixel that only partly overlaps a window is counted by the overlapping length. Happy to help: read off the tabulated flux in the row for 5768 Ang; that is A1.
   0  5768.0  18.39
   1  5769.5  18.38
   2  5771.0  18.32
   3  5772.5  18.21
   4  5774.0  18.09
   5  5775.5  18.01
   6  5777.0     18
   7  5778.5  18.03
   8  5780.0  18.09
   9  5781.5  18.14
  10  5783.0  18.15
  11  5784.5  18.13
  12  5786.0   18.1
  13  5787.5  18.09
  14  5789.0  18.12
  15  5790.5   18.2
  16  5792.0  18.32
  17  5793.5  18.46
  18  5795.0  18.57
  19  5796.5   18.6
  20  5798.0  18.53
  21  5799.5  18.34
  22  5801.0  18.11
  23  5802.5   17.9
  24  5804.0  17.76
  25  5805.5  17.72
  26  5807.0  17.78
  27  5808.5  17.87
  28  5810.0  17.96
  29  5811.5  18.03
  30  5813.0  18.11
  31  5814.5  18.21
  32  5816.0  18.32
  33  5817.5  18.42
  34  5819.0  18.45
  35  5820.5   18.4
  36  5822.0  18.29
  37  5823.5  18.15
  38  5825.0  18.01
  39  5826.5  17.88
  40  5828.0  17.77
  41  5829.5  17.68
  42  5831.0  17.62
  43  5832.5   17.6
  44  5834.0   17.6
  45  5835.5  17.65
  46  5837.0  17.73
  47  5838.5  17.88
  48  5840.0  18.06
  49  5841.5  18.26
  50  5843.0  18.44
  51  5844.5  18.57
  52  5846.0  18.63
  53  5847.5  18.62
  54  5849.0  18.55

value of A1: 18.39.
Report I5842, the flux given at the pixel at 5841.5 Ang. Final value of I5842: 18.26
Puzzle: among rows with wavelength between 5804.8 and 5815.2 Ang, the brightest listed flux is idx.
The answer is 18.21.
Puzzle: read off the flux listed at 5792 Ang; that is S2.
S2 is 18.32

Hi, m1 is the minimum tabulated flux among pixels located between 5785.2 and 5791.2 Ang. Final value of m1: 18.09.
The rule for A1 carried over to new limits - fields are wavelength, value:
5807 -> 17.78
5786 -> 18.1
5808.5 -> 17.87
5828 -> 17.77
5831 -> 17.62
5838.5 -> 17.88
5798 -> 18.53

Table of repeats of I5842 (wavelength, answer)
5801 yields 18.11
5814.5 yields 18.21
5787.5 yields 18.09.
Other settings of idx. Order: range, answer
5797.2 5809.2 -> 18.53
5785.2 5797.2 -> 18.6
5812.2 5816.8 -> 18.32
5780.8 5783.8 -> 18.15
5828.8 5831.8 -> 17.68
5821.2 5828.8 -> 18.29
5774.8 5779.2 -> 18.03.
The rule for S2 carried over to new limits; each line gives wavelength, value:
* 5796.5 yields 18.6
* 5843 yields 18.44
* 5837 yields 17.73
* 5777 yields 18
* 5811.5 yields 18.03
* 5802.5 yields 17.9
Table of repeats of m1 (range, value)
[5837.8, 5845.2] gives 17.88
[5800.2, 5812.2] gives 17.72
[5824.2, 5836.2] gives 17.6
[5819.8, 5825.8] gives 18.01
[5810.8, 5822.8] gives 18.03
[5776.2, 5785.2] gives 18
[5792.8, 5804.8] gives 17.76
